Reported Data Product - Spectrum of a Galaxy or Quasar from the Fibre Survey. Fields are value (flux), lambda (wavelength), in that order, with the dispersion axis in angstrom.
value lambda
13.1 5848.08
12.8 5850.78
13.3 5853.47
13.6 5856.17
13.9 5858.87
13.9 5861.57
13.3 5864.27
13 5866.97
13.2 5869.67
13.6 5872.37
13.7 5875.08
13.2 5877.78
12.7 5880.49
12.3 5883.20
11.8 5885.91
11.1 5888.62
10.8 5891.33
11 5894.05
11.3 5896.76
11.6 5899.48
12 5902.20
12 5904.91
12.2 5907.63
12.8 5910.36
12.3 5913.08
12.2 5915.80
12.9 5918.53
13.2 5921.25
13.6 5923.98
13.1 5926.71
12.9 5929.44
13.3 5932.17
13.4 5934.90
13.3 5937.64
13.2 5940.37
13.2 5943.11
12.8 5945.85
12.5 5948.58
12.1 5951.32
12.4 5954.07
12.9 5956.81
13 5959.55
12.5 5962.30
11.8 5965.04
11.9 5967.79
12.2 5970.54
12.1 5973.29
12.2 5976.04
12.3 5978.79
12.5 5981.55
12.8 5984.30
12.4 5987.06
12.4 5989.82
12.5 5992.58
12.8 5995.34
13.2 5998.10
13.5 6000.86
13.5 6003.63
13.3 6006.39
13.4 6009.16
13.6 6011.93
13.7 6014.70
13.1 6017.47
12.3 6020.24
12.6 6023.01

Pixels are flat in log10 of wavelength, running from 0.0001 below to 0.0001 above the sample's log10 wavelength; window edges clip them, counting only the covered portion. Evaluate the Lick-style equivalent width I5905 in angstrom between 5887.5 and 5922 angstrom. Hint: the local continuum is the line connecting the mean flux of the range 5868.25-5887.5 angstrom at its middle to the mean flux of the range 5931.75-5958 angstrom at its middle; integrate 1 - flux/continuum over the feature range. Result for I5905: 2.6 angstrom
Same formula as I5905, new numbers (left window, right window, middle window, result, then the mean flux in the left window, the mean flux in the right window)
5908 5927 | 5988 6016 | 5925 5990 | 1.72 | 12.8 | 13.2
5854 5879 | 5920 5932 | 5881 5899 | 2.58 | 13.5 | 13.2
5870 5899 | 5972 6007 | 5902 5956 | -1.68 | 12.2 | 12.7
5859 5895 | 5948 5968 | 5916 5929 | -0.60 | 12.6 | 12.4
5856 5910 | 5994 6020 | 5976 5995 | 0.98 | 12.5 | 13.3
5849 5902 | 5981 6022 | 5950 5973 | 0.98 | 12.6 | 13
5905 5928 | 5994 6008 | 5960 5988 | 1.72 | 12.7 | 13.3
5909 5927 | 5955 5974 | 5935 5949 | -0.52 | 12.9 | 12.4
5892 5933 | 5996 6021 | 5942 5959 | 0.12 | 12.4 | 13.3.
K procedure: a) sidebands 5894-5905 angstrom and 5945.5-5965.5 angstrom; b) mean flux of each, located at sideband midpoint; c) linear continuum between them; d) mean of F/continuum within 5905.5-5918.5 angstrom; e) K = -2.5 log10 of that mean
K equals -0.053 mag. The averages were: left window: 11.6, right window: 12.5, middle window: 12.4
